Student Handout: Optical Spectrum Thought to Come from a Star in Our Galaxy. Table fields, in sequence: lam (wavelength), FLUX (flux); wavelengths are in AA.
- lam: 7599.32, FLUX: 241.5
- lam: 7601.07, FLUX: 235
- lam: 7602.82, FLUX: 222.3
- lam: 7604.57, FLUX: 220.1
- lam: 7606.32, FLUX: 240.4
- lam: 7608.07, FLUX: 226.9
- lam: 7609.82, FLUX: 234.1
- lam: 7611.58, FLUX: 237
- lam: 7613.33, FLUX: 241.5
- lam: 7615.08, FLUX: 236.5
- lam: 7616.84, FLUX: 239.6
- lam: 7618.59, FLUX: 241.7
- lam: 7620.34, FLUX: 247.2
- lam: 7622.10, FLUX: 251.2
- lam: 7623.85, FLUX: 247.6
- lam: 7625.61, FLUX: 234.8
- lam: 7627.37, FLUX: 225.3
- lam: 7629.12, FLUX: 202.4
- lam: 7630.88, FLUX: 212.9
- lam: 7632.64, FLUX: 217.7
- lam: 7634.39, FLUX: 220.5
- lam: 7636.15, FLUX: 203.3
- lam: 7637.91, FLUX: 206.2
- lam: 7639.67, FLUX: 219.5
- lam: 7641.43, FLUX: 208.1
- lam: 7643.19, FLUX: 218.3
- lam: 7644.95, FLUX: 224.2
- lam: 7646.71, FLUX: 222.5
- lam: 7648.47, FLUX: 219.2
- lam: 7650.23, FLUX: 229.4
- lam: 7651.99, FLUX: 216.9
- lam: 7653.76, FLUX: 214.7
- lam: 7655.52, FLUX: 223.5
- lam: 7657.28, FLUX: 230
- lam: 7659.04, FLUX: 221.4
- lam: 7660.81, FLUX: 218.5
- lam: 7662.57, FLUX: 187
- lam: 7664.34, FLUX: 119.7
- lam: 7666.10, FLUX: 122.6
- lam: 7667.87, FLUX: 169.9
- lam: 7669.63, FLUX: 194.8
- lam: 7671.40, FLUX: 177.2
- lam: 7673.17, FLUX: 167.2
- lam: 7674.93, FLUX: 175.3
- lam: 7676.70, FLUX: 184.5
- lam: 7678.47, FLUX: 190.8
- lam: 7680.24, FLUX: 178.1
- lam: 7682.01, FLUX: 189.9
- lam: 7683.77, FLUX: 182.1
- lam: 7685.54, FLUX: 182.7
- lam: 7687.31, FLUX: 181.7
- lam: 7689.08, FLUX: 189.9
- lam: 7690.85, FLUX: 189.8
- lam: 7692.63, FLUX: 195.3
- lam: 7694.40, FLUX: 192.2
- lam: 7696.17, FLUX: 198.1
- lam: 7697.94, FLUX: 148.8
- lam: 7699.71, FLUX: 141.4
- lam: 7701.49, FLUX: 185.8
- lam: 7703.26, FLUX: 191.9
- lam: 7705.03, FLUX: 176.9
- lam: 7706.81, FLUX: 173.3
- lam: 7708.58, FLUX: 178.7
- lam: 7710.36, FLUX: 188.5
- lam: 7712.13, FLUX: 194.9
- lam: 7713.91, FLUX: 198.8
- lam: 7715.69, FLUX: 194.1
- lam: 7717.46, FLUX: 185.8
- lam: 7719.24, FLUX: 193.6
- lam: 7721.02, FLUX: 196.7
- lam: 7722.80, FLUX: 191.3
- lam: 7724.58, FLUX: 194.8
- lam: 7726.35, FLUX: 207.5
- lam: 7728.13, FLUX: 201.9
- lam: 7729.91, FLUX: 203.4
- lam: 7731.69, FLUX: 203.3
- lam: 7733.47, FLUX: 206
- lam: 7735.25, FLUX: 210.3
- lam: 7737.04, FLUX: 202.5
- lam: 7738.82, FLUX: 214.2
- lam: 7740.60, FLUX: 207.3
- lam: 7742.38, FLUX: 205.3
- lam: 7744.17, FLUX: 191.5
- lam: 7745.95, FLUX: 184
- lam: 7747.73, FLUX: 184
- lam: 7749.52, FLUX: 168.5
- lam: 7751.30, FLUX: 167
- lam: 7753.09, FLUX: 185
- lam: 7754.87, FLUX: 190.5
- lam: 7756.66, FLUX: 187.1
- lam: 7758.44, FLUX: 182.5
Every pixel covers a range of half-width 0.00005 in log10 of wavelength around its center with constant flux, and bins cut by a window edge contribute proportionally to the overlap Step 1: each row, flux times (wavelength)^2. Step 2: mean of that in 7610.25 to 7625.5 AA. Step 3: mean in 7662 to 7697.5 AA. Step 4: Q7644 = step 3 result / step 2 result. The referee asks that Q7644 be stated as 0.75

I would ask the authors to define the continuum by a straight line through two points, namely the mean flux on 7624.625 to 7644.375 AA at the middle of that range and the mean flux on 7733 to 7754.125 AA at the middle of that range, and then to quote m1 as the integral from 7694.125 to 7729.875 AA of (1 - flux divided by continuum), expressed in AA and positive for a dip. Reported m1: 2.3 AA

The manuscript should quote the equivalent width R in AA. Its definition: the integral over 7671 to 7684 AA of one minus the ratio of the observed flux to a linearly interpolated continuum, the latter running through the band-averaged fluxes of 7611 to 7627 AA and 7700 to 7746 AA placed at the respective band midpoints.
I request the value 2.1 AA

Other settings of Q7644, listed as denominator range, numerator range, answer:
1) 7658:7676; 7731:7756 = 1.13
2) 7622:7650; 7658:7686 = 0.82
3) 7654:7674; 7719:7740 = 1.11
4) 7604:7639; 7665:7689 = 0.78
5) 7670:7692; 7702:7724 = 1.04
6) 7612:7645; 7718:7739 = 0.91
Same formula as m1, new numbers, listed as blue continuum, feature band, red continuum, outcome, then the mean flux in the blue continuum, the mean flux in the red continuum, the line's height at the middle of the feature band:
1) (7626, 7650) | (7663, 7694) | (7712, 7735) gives 4.65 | 216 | 198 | 208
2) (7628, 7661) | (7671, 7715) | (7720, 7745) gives 5.65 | 217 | 203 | 209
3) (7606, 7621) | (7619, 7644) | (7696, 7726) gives 0.61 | 238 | 184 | 228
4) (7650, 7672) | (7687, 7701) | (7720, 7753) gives 1.07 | 193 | 196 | 195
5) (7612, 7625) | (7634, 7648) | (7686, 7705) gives 0.61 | 243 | 181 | 225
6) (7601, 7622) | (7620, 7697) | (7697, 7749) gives 5.49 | 236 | 191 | 217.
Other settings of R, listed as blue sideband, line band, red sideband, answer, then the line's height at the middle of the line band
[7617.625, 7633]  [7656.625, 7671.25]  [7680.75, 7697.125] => 1.70 AA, 206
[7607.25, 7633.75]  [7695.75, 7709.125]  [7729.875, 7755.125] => 2.18 AA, 207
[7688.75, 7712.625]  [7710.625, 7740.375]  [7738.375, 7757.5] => -2.33 AA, 185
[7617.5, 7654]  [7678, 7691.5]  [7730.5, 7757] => 1.58 AA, 210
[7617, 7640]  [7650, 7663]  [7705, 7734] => -0.12 AA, 216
